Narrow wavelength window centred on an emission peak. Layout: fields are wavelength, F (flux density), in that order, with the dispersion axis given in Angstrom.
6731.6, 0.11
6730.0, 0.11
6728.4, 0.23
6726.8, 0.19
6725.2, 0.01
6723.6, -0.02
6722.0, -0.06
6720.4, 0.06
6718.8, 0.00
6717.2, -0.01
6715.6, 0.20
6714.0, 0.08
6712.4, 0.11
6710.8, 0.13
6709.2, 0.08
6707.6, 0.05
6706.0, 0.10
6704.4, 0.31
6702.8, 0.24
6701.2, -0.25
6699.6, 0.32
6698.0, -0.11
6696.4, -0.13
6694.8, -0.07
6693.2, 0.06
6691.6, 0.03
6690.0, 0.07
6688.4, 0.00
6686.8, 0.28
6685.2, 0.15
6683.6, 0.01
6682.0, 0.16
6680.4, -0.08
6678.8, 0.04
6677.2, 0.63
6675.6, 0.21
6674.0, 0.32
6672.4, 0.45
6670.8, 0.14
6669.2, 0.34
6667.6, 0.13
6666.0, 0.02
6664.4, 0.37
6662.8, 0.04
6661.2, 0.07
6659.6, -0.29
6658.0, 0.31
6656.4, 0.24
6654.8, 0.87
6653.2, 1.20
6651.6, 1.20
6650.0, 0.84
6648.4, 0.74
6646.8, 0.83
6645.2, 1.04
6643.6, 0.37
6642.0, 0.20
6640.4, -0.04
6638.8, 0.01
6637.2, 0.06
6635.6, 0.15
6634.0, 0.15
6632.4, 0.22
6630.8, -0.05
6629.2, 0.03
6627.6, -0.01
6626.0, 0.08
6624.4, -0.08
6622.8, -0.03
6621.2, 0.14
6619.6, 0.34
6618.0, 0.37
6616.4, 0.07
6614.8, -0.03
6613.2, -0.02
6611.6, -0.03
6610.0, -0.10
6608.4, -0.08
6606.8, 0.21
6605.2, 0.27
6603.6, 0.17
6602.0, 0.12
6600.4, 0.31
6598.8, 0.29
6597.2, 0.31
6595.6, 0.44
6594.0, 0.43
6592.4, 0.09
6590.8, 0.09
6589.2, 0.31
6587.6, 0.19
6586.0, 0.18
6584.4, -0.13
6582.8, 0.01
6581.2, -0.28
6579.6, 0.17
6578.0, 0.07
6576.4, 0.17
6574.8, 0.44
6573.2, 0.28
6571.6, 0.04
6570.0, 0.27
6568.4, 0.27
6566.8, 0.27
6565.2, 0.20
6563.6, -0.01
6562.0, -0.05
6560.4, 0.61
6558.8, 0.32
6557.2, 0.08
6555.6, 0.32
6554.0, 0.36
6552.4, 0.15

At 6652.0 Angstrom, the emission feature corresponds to [O II] 3727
